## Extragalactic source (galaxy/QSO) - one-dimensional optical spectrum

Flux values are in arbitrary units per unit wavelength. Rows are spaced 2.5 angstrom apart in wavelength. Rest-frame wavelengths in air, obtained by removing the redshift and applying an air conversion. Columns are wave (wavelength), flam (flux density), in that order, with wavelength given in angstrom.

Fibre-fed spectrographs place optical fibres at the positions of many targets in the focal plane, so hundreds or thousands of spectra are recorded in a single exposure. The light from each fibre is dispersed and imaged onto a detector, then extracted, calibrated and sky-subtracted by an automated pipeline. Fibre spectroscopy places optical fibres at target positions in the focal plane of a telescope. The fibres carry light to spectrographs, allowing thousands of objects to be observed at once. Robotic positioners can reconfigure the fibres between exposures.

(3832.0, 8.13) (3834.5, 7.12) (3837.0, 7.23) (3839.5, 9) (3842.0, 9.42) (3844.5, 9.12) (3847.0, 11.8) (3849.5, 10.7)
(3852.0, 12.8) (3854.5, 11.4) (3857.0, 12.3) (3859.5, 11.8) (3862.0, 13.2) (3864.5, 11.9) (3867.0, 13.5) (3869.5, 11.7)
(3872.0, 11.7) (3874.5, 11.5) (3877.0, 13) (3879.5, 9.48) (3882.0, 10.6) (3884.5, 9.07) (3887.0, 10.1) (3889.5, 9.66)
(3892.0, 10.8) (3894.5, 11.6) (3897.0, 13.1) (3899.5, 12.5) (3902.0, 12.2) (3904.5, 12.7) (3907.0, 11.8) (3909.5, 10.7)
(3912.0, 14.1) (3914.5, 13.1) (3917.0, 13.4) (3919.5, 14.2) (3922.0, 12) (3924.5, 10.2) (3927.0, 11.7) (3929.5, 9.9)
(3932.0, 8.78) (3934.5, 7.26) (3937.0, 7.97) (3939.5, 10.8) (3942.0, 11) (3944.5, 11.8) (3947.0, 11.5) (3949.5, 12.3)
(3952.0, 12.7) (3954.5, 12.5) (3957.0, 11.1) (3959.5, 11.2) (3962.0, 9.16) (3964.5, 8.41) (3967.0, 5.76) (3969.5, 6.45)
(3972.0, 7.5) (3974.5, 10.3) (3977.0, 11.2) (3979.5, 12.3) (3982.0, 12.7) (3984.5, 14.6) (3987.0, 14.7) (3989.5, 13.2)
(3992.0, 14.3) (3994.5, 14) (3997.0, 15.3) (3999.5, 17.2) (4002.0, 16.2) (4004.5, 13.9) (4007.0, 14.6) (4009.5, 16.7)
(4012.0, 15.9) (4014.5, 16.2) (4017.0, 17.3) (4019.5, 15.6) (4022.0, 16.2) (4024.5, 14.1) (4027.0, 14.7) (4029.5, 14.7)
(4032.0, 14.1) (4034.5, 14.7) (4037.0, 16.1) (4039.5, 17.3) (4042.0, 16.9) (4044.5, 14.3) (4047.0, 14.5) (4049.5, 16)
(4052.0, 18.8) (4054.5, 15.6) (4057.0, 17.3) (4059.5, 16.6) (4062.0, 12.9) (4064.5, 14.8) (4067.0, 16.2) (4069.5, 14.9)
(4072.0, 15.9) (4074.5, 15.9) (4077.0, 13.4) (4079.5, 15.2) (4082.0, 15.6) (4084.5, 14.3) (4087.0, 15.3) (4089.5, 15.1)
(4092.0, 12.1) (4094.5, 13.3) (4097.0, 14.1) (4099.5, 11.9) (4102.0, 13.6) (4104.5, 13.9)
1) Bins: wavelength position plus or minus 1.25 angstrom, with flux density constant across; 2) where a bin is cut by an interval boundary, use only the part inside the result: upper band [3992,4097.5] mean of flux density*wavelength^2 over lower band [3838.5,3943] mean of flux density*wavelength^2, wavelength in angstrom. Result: 1.5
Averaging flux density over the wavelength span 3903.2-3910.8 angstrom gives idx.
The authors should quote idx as 11.8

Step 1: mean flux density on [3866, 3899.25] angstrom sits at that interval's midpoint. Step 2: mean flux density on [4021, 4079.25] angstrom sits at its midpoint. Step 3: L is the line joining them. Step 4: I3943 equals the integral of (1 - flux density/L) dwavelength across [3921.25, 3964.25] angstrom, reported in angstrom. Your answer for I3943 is 7.2 angstrom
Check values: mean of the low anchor 11.2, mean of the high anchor 15.5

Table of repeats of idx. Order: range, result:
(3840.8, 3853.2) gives 10.8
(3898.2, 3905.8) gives 12.5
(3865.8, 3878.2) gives 12.3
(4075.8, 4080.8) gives 14.3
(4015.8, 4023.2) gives 16.4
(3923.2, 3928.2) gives 11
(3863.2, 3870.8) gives 12.4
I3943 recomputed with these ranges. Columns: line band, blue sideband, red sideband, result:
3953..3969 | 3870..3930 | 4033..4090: 4.3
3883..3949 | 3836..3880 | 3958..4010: 2.7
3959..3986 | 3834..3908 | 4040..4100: 6.6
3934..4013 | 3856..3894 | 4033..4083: 9.7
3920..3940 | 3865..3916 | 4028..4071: 4.2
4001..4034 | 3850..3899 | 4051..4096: -2.9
